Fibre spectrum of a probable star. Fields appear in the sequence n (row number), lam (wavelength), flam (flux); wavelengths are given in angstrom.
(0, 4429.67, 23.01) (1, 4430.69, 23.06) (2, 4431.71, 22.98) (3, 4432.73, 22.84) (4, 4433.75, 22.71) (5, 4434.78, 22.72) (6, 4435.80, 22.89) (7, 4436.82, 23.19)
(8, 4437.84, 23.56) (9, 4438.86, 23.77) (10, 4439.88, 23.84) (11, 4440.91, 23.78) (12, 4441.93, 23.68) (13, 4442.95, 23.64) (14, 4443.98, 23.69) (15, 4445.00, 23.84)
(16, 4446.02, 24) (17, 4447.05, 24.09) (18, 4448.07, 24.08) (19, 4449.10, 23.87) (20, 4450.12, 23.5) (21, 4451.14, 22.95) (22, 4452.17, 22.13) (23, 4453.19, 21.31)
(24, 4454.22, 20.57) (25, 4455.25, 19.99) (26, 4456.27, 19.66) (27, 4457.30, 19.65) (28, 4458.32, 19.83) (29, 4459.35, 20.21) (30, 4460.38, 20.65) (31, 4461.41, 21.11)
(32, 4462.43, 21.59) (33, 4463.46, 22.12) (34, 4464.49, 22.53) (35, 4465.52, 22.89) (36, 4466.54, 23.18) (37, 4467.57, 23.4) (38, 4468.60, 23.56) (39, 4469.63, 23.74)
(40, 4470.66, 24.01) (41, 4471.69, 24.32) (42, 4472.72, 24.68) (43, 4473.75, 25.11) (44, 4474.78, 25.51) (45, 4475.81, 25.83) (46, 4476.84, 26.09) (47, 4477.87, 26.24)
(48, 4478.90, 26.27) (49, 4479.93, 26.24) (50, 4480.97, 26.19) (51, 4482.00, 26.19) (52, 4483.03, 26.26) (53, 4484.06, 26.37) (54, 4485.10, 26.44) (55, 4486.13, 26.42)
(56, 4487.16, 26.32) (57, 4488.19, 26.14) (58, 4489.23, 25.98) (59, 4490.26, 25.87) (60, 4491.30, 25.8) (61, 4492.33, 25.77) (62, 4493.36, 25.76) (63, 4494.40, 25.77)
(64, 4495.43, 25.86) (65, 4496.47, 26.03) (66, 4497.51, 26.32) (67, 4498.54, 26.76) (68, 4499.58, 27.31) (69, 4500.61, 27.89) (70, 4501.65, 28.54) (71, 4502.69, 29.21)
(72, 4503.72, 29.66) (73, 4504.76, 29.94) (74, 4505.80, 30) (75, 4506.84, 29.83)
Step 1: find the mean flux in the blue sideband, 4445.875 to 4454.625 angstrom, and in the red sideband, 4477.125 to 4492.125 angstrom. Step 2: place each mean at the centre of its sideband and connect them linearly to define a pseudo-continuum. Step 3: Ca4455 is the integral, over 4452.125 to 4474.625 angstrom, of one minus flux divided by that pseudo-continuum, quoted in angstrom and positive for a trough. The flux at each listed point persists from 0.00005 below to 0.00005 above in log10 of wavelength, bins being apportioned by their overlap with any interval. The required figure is 1.89 angstrom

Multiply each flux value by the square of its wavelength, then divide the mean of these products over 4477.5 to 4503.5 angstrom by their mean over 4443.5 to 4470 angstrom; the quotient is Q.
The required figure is 1.21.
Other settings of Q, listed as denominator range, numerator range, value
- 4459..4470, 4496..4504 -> 1.26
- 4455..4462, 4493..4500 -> 1.32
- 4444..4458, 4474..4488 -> 1.19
